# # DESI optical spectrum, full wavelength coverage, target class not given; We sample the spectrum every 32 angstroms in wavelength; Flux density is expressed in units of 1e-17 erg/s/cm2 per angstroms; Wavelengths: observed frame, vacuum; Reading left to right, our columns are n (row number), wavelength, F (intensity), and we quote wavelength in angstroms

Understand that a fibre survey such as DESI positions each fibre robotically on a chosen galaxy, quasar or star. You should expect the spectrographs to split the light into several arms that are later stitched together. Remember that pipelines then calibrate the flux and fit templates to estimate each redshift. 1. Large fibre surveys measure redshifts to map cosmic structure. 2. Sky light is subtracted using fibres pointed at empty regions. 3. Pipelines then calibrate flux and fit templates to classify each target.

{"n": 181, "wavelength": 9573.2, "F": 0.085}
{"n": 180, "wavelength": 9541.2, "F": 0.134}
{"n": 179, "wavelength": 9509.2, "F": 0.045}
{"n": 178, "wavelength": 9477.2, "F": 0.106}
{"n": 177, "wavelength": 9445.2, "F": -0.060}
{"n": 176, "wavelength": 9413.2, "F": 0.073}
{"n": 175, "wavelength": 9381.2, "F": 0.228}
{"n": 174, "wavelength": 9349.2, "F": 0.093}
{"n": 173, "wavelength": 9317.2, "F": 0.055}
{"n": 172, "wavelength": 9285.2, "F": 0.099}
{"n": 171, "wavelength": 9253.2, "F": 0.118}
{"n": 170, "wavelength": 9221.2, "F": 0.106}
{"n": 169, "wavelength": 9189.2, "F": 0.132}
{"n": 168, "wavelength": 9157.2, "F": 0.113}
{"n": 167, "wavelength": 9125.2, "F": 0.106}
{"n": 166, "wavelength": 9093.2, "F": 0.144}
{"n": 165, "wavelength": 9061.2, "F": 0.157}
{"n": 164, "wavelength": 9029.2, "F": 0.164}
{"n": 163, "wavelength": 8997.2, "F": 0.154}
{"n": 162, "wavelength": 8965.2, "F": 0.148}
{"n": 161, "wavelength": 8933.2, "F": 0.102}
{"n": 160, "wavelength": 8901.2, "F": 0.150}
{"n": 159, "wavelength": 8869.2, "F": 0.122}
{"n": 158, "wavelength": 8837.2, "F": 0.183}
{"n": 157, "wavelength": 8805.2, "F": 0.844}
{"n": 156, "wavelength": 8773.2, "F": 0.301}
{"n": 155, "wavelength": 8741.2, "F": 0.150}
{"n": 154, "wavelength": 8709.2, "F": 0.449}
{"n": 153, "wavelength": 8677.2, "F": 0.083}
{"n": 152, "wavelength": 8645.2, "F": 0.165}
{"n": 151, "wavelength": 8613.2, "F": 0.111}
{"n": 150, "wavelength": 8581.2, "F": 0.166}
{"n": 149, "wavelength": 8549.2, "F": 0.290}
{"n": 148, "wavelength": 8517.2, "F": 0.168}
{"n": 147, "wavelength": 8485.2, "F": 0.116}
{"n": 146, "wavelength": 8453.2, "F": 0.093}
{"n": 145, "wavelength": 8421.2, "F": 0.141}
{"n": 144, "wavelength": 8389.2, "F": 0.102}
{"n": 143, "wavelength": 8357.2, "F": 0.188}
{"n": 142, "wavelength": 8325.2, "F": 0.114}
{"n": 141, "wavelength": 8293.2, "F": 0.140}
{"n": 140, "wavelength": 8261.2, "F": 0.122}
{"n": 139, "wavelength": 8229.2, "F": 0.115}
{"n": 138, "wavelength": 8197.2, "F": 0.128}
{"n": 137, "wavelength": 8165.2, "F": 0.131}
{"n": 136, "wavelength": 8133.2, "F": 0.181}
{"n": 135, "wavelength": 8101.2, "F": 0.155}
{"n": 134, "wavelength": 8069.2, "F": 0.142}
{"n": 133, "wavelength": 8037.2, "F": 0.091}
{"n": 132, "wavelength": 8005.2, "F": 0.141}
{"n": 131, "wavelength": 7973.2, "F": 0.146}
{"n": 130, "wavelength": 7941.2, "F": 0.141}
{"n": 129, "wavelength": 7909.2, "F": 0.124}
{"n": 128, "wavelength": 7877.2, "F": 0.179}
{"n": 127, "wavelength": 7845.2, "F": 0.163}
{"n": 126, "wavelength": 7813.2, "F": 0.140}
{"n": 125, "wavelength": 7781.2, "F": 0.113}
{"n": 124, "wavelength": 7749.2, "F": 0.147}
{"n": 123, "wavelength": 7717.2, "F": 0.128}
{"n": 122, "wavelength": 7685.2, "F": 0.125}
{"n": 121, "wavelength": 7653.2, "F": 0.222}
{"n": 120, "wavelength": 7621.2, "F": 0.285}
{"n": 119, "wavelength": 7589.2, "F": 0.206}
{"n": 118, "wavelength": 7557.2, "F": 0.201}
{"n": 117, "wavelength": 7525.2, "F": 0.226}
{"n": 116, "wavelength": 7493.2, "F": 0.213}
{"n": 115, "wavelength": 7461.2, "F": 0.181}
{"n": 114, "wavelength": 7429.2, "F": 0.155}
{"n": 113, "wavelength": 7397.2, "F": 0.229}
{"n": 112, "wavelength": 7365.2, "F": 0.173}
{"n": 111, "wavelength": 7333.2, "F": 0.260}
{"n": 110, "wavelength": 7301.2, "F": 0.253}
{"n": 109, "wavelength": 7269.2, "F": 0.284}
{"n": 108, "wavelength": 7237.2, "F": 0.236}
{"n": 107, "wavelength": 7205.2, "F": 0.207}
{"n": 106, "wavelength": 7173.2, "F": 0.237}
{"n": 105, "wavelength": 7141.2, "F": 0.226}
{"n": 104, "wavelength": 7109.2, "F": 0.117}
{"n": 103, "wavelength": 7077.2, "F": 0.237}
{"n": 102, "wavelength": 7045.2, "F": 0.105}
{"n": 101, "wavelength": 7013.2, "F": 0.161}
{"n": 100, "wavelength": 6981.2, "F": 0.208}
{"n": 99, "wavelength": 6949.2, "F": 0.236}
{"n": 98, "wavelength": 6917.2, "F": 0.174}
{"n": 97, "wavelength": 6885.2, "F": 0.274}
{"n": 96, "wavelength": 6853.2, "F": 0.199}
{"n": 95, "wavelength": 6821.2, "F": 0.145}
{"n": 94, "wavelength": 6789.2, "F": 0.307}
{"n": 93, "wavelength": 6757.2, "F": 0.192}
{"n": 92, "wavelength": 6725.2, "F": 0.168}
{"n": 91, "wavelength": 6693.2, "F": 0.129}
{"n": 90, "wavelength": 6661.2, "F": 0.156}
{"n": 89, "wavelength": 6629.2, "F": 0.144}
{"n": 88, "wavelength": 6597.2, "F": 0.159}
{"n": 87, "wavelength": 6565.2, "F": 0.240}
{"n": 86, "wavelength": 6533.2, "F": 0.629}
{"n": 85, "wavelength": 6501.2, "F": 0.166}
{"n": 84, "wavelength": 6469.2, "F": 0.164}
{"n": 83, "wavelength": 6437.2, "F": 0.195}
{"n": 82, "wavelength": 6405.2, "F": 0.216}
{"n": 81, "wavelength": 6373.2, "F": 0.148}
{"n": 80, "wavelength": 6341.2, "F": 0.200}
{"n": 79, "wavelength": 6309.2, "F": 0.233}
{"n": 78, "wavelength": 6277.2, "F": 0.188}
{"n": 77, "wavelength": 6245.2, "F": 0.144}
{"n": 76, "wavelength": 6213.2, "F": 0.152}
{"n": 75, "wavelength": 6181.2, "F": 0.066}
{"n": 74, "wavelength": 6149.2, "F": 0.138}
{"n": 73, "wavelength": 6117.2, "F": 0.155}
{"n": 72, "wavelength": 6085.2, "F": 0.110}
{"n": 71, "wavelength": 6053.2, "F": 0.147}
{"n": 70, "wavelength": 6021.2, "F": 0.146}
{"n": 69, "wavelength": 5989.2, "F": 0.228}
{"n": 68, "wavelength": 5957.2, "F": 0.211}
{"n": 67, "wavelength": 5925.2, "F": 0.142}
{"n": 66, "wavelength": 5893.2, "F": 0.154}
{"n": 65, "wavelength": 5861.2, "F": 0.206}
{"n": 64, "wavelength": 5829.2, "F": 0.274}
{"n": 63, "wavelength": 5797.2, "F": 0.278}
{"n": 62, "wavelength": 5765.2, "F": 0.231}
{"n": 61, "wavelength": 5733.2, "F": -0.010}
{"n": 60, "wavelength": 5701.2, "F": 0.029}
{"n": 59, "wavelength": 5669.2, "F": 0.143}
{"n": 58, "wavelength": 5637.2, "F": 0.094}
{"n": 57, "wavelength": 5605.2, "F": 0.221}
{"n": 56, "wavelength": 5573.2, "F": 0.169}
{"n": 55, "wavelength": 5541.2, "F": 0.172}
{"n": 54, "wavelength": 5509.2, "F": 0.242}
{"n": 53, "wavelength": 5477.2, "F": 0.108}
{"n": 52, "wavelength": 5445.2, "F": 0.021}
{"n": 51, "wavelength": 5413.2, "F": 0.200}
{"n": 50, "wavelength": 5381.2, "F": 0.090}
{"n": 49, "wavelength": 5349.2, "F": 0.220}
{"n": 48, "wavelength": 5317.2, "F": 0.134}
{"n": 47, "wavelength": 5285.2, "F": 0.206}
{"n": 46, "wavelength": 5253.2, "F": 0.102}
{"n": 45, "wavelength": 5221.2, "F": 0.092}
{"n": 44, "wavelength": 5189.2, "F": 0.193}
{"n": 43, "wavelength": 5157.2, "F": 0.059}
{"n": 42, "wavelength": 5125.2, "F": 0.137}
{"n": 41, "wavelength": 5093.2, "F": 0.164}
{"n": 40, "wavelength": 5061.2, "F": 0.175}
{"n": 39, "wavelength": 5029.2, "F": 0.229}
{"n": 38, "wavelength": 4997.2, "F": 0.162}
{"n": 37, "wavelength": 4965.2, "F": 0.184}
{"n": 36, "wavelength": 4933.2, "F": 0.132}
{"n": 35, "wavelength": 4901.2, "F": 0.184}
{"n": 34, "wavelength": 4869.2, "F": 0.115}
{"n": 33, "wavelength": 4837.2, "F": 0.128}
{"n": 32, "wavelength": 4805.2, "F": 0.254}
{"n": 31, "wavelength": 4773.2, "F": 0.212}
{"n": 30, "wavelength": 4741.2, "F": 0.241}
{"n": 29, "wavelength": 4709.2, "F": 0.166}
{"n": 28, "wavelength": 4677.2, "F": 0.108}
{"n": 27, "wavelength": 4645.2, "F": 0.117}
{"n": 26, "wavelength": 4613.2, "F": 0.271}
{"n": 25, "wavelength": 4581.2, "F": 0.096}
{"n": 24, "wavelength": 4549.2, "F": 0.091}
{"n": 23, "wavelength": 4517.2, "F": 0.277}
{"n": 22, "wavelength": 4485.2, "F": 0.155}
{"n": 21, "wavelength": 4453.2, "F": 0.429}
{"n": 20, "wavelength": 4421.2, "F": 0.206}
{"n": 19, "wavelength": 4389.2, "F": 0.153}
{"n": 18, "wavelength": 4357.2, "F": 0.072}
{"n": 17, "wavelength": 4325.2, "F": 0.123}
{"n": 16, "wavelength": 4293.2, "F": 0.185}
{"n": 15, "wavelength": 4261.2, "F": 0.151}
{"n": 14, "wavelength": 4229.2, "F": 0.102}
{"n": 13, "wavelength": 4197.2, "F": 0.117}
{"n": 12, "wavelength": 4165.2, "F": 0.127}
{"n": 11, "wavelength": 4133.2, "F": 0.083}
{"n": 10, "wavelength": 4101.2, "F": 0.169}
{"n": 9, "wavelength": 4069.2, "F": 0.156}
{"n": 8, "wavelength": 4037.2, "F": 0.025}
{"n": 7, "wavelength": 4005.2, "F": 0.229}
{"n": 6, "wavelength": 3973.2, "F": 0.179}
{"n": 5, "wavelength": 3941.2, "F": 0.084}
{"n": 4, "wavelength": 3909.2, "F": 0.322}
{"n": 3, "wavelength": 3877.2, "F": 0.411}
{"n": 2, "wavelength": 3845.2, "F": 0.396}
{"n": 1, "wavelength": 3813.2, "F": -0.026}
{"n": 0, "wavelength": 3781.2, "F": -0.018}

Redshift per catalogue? 0.755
